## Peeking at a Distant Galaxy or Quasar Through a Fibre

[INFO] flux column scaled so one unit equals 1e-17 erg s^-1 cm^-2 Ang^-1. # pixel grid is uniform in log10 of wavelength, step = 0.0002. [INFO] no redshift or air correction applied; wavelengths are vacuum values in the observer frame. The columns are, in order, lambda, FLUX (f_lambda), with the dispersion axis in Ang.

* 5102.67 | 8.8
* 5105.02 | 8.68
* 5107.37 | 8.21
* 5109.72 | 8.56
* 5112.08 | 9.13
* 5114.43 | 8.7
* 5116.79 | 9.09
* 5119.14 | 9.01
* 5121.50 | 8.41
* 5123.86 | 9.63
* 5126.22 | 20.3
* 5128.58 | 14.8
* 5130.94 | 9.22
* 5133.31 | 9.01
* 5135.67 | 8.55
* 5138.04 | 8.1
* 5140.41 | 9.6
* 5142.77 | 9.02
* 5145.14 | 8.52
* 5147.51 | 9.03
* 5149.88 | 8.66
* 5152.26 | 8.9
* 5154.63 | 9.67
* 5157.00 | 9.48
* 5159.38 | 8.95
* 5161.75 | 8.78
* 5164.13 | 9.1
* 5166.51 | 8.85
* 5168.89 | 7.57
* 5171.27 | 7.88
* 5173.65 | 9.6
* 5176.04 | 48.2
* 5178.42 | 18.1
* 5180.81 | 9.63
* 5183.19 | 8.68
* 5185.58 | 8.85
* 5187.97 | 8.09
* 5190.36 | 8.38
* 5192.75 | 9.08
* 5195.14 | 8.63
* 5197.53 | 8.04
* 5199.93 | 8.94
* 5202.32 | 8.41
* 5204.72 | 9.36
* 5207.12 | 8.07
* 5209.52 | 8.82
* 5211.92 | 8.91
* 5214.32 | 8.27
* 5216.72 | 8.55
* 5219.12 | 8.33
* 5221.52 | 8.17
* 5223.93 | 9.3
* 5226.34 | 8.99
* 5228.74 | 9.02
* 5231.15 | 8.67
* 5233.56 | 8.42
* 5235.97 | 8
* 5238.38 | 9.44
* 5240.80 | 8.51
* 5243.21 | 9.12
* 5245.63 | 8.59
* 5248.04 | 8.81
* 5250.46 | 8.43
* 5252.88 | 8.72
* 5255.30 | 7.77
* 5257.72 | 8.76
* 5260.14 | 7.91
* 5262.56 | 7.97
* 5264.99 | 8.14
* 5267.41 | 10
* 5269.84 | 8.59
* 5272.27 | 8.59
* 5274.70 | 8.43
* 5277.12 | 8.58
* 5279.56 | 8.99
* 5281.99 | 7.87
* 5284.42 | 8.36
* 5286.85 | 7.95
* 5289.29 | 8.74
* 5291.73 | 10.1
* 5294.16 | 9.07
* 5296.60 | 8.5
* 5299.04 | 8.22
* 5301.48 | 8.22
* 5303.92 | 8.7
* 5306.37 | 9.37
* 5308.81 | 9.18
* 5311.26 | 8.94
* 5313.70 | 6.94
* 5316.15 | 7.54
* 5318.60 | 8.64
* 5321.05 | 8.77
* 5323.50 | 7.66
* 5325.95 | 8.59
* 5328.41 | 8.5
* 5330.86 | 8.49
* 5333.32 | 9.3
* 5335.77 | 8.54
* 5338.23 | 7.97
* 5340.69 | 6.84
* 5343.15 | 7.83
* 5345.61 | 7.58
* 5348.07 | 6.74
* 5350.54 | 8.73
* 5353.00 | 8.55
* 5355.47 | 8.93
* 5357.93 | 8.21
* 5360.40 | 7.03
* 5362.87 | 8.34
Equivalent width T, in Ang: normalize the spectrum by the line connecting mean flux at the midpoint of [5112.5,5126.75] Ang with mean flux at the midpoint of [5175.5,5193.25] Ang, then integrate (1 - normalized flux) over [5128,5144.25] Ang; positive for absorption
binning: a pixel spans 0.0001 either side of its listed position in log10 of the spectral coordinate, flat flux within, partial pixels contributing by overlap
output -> 2.40 Ang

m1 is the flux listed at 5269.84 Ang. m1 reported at 8.59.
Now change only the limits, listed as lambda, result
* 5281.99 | 7.87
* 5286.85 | 7.95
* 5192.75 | 9.08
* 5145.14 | 8.52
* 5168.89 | 7.57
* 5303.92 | 8.7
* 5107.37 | 8.21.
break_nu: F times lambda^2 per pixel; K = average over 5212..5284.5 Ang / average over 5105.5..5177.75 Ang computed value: 0.83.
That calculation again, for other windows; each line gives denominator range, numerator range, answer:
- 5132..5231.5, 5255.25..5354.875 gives 0.89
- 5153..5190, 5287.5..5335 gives 0.76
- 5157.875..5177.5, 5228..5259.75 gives 0.65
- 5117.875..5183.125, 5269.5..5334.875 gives 0.80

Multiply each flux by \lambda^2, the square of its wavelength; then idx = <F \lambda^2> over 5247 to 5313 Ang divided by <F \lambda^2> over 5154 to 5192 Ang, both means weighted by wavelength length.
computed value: 0.8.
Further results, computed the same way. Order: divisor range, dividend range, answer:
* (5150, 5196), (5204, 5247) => 0.78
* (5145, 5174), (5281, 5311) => 1.04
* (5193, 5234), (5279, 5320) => 1.02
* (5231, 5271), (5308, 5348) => 0.98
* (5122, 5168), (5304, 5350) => 0.89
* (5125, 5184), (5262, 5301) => 0.78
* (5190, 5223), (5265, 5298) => 1.05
